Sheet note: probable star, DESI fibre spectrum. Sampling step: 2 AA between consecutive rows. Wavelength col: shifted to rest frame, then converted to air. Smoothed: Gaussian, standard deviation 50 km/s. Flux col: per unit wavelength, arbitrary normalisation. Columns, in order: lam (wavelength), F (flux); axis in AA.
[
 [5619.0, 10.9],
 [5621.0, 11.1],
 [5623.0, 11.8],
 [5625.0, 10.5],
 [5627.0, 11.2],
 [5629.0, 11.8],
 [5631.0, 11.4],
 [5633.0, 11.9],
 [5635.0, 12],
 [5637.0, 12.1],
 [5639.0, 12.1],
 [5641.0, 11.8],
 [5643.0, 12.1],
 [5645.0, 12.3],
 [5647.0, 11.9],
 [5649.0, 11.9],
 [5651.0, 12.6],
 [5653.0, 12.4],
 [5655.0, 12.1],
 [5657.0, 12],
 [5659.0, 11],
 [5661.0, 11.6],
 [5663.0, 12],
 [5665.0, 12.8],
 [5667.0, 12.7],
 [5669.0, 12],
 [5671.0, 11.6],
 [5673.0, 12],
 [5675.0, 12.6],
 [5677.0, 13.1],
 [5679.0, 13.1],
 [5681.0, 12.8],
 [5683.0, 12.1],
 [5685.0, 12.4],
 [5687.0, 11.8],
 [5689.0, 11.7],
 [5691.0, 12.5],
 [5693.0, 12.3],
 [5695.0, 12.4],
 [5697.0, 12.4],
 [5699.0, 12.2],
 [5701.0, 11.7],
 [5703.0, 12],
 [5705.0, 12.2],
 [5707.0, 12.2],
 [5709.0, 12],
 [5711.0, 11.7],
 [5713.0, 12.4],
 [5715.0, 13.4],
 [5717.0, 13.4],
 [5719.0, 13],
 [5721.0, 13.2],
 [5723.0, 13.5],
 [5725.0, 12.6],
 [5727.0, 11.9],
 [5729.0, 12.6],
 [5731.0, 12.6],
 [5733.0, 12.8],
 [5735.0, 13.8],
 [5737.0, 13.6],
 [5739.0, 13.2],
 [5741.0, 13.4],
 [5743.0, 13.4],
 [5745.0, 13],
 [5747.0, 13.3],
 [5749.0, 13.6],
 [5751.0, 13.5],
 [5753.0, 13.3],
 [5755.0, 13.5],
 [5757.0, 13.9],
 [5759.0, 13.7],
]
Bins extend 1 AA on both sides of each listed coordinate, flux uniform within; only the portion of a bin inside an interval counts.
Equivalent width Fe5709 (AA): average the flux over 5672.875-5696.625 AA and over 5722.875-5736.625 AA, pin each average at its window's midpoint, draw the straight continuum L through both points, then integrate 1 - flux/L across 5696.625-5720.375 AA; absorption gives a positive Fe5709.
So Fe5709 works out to 0.4 AA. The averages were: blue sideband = 12.4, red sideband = 12.8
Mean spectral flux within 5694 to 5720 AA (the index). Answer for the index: 12.4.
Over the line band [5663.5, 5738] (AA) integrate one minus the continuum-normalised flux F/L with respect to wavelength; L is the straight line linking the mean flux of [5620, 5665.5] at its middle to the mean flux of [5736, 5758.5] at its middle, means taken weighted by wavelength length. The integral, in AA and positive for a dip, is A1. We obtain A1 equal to 1.2 AA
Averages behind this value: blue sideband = 11.8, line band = 12.5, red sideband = 13.4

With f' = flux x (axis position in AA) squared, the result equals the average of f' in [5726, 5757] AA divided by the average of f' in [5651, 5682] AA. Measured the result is 1.10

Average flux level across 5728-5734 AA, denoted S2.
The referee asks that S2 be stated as 12.7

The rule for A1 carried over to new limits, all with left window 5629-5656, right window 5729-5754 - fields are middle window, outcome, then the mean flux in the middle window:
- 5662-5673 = 0.13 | 12.2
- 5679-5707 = 0.96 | 12.2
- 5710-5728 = 0.27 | 12.8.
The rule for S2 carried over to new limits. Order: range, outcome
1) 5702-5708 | 12.1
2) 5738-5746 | 13.2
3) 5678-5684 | 12.7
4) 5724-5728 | 12.2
